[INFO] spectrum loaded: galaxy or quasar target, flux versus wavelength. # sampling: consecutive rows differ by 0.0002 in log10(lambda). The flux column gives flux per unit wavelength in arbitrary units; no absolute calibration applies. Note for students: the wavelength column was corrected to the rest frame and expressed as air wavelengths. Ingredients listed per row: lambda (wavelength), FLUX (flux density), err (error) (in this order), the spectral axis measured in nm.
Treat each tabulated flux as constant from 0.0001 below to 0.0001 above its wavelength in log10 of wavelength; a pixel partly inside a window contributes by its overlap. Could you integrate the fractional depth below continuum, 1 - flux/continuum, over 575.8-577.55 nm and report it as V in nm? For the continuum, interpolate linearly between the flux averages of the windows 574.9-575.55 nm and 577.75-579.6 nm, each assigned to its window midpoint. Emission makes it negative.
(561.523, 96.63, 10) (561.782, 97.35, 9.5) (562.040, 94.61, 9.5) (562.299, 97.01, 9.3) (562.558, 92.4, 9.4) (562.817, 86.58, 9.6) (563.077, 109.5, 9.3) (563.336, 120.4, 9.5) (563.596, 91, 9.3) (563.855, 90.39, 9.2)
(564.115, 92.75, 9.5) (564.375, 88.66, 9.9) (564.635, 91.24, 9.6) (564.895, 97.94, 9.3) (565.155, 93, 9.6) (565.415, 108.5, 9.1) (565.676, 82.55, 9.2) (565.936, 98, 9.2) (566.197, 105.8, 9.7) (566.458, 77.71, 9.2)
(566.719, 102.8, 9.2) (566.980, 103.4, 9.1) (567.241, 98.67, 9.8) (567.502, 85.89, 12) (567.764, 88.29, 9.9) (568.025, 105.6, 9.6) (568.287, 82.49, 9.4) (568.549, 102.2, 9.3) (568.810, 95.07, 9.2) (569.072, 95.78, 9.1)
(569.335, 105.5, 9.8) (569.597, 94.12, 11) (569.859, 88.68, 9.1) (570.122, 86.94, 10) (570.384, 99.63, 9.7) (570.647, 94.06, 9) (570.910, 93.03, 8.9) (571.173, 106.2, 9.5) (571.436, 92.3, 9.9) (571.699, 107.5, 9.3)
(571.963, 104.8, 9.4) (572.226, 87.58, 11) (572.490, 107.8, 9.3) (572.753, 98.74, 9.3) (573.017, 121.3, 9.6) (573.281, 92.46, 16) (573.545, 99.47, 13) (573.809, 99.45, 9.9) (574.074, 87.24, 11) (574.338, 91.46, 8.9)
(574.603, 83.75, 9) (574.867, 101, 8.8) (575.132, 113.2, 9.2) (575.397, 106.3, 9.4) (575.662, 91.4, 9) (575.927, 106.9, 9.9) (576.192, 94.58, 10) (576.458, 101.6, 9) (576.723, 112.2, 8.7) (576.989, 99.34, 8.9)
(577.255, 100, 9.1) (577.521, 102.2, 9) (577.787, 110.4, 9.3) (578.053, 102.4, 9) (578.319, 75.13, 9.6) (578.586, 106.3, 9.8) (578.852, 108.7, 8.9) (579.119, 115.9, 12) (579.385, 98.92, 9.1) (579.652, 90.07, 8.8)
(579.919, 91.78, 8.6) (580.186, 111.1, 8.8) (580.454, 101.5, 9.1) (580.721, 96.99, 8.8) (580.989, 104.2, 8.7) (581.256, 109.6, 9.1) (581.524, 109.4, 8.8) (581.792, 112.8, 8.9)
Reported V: 0.05 nm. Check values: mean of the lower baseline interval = 108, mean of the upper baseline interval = 102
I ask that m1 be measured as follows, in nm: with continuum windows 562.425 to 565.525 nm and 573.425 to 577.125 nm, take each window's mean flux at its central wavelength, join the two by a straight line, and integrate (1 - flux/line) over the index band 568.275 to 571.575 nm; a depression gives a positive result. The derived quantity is 0.08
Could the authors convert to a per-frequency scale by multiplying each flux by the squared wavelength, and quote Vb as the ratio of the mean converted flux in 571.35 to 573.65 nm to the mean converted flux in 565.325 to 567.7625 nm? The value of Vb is 1.09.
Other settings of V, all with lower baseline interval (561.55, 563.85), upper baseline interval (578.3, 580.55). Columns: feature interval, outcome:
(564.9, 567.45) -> 0.059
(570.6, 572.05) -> -0.002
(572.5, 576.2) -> 0.025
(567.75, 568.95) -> 0.045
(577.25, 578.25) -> -0.015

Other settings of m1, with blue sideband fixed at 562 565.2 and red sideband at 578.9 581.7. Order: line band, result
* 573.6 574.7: 0.10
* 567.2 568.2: 0.04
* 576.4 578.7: 0.02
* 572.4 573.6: -0.05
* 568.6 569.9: 0.02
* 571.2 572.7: -0.01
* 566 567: 0.00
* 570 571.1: 0.05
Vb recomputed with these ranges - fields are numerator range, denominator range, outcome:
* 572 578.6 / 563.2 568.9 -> 1.08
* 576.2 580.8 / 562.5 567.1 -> 1.10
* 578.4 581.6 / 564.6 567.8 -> 1.14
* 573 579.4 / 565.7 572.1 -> 1.07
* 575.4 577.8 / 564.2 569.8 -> 1.11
